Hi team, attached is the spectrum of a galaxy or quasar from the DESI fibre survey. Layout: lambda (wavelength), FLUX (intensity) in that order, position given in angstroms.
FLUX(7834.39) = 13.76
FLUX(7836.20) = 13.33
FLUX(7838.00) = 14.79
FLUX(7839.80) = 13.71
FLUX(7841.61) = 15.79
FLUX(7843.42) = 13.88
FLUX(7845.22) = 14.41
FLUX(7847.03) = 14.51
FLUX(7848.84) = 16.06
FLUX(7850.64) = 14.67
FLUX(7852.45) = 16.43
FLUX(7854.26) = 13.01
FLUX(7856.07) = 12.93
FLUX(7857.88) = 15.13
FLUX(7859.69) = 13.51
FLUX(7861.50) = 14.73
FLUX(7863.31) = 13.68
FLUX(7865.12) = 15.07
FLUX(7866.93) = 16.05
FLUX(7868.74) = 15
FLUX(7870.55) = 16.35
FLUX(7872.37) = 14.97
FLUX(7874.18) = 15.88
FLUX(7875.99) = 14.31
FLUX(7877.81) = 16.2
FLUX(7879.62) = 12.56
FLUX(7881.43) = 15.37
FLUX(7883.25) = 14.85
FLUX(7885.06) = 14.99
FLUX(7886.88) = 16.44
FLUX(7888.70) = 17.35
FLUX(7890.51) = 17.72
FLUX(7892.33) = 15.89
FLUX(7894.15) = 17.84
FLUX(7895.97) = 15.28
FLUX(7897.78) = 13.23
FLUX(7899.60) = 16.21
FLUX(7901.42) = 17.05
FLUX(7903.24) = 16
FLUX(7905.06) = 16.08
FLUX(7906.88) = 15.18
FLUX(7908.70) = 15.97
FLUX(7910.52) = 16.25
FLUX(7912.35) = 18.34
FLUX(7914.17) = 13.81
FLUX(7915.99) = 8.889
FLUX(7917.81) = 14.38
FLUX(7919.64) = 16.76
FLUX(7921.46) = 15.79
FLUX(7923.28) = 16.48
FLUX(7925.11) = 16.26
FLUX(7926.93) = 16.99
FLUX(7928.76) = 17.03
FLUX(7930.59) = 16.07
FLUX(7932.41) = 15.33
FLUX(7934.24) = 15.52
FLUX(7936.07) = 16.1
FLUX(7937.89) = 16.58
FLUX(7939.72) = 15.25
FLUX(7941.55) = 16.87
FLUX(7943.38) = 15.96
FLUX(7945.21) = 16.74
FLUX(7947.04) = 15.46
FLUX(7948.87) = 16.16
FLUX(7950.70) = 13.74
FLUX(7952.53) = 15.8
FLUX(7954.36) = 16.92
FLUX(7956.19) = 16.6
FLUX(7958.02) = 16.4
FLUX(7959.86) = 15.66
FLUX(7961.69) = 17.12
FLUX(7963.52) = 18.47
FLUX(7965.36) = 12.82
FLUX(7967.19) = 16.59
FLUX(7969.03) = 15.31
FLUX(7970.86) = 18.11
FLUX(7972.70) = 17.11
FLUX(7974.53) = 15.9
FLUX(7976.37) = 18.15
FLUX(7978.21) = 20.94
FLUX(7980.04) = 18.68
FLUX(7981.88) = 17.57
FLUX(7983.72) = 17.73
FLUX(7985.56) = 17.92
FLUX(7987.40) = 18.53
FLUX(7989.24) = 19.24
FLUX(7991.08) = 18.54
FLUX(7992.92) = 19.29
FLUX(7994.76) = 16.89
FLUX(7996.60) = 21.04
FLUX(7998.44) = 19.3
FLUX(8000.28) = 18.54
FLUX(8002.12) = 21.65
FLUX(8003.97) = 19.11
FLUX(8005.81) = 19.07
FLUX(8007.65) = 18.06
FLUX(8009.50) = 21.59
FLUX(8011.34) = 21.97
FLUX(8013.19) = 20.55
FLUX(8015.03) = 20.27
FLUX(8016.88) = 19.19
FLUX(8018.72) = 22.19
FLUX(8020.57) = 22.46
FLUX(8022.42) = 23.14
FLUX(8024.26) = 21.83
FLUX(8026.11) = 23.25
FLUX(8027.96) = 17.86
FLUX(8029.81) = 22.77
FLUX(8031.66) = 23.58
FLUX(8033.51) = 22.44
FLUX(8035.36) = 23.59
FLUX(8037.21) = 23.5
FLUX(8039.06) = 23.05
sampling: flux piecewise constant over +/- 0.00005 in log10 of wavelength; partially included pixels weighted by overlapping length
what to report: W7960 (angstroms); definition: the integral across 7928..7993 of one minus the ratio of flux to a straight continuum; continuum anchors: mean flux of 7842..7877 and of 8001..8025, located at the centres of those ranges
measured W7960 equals 6.80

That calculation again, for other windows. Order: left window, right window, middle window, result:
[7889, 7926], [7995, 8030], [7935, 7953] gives 1.6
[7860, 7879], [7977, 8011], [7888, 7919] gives 1.1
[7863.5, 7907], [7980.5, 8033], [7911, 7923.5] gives 1.4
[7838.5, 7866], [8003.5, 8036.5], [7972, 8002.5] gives 2.1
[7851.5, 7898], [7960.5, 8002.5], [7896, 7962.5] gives 3.3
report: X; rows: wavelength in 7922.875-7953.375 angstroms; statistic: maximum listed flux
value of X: 17.03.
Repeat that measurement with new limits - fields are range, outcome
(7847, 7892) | 17.72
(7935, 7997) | 21.04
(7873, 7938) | 18.34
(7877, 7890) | 17.35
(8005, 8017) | 21.97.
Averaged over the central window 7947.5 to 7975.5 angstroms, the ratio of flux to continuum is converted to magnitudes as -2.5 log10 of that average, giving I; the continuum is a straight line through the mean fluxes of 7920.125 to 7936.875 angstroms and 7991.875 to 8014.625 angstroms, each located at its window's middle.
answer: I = 0.10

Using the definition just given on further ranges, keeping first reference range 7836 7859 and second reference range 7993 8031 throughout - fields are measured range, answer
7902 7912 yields 0.04 mag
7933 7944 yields 0.12 mag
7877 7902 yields 0.02 mag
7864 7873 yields -0.01 mag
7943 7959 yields 0.15 mag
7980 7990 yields 0.08 mag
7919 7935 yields 0.08 mag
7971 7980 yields 0.06 mag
